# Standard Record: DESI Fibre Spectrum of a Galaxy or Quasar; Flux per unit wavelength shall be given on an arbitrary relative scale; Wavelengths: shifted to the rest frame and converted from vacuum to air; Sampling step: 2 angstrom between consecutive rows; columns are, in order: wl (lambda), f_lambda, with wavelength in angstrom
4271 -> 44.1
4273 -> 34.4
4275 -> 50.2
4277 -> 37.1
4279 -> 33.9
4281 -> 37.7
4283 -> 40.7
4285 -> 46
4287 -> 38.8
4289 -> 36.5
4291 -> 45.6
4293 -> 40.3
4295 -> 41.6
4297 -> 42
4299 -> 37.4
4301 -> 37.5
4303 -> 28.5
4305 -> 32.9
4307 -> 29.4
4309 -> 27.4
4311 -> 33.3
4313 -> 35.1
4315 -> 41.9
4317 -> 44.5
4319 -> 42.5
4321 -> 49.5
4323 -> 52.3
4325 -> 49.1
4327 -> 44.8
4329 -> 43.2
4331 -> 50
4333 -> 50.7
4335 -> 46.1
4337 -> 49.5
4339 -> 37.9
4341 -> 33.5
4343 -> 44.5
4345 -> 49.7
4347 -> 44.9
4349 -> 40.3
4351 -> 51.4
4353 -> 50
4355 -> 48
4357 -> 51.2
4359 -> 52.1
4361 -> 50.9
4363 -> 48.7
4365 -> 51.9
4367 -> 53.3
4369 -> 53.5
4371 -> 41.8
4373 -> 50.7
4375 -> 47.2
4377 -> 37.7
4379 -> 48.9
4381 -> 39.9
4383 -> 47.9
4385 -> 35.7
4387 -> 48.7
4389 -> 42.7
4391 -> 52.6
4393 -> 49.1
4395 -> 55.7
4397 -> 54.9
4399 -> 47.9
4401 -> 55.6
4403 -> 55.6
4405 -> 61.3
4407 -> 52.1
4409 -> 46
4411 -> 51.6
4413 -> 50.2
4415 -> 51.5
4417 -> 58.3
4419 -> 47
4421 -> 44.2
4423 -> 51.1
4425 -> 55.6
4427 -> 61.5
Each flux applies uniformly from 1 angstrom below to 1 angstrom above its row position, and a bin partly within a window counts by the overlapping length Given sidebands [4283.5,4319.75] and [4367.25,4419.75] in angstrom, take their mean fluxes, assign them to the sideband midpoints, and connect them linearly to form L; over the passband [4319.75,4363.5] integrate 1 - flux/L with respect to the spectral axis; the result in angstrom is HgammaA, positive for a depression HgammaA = -4.4 angstrom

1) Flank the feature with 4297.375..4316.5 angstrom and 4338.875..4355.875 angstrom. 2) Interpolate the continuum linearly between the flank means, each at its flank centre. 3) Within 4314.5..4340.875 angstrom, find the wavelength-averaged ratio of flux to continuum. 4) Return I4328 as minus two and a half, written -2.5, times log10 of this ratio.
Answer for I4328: -0.16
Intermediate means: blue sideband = 34.3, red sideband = 44.8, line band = 46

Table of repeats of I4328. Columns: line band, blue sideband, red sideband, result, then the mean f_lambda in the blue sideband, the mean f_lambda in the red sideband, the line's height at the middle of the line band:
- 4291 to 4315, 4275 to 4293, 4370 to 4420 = 0.166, 40.2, 49.2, 41.7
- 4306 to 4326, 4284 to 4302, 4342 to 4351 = 0.061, 40.6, 45.6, 42.8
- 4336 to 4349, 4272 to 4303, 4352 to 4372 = 0.103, 39.6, 50.1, 47.4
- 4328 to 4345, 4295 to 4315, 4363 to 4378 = -0.096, 34.5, 48.1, 41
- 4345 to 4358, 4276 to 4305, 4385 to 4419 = -0.049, 38.6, 51.5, 45.7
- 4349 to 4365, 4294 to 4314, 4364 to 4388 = -0.152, 34.5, 46.4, 43.3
